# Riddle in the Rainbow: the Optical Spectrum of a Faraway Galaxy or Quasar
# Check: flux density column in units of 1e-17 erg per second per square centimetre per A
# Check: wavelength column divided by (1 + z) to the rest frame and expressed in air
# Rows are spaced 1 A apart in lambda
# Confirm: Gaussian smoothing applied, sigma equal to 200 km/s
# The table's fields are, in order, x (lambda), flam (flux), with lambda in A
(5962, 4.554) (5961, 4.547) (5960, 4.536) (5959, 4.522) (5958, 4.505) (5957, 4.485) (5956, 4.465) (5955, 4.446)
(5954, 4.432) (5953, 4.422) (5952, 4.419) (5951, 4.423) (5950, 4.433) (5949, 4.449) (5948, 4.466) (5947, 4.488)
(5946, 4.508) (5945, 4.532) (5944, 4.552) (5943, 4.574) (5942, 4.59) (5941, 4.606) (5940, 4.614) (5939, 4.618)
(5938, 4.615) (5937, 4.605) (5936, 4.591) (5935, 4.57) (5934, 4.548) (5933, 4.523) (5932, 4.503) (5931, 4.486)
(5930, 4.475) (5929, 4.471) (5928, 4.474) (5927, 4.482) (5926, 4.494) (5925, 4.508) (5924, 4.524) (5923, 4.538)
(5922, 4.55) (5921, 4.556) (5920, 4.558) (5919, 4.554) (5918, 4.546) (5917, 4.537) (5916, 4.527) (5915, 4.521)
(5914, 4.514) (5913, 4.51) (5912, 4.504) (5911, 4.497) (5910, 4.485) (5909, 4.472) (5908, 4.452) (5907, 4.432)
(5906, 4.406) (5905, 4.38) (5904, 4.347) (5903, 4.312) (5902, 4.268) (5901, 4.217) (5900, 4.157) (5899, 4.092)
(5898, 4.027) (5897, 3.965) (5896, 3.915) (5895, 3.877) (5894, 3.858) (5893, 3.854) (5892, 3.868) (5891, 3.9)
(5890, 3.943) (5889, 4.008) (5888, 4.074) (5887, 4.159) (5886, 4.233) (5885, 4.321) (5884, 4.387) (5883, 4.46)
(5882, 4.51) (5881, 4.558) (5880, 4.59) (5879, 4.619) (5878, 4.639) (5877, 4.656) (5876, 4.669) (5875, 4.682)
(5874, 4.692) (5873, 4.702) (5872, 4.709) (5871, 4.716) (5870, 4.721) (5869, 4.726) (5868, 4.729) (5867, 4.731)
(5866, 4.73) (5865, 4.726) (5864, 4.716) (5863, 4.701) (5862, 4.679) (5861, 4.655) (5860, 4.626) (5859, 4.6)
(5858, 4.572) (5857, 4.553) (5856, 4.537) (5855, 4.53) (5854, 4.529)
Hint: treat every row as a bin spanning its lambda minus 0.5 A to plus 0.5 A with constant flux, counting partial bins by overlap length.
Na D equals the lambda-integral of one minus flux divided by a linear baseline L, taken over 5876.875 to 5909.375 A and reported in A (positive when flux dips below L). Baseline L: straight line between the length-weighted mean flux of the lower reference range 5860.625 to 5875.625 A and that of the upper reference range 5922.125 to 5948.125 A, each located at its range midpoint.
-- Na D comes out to 2.9 A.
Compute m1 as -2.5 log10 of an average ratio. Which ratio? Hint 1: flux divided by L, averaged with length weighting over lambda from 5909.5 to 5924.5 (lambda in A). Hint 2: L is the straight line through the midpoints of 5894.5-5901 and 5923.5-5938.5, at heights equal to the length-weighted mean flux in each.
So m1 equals -0.05 mag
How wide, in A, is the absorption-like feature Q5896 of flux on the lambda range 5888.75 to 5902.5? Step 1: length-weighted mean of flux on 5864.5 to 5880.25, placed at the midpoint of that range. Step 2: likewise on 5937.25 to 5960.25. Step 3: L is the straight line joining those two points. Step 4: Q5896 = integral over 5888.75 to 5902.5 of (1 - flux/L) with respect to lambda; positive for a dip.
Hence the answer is 1.90 A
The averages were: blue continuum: 4.69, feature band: 4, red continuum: 4.51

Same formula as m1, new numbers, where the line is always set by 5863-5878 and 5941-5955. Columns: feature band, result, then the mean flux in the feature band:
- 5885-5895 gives 0.16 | 4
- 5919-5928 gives 0.01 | 4.52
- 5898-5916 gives 0.05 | 4.38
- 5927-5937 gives 0.00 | 4.52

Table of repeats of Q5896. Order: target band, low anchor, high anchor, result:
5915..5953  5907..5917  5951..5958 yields -0.5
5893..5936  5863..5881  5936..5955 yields 1.8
